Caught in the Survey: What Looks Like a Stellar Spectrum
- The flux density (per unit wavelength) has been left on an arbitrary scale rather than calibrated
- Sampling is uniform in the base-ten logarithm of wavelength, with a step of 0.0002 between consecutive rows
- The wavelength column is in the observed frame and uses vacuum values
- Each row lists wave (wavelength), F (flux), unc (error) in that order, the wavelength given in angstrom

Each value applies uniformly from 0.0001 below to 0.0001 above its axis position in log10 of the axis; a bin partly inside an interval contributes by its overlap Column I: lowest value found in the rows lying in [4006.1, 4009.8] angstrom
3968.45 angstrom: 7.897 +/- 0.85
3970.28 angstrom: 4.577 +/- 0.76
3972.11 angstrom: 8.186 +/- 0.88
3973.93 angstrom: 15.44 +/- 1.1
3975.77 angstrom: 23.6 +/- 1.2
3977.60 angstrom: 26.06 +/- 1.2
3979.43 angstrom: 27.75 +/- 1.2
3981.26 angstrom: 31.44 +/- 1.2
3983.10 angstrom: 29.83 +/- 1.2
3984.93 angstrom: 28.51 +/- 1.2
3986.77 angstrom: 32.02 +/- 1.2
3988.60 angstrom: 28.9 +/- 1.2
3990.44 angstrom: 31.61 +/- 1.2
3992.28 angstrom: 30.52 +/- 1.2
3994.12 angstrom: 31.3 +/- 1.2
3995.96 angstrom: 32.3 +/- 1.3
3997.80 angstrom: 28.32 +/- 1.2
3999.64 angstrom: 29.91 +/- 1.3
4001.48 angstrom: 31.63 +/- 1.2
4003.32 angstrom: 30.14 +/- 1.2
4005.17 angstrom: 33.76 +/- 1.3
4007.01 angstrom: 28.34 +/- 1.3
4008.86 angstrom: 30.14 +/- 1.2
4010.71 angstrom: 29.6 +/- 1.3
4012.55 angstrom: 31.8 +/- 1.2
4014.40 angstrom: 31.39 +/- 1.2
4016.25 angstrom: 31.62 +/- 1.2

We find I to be 28.34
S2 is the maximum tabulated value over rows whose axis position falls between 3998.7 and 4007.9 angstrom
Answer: 33.76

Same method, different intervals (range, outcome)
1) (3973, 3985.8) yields 31.44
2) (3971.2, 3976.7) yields 23.6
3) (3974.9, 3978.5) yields 26.06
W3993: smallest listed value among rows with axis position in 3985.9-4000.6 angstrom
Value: 28.32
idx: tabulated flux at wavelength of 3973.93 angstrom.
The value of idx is 15.44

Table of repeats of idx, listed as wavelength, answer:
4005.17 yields 33.76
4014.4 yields 31.39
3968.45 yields 7.897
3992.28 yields 30.52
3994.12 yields 31.3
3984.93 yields 28.51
